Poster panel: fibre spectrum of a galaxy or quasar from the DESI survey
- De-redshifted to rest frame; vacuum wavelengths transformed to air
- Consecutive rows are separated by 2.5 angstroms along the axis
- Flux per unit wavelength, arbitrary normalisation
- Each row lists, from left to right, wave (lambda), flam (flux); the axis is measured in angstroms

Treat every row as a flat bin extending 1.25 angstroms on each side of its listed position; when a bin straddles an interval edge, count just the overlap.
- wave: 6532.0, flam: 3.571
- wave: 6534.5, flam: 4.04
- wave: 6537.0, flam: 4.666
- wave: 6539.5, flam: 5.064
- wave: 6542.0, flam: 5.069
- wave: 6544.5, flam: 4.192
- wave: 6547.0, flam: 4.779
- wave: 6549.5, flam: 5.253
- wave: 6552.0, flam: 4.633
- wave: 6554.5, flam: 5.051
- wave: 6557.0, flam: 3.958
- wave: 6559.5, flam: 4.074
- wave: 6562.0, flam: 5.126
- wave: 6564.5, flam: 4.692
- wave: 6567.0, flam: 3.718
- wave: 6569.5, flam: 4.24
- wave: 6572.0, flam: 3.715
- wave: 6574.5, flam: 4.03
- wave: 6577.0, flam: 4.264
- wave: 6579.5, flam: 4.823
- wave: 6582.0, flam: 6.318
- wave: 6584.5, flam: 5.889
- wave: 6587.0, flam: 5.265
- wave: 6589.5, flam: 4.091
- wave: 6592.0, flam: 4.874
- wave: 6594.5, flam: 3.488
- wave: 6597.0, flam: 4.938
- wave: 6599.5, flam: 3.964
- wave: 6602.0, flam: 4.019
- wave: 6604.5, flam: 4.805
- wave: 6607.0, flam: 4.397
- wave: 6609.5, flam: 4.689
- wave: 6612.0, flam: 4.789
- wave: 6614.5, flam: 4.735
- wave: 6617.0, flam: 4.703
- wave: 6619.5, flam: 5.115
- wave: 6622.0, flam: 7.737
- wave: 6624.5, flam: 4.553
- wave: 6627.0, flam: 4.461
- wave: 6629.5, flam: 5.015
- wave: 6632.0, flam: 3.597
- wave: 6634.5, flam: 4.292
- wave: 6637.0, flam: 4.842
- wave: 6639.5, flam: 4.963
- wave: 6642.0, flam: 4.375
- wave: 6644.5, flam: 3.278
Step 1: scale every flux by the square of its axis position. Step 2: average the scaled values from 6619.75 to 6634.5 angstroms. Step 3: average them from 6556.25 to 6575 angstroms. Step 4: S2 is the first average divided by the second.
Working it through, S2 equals 1.2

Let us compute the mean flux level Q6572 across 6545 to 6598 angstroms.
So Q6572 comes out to 4.62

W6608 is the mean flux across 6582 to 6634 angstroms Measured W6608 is 4.79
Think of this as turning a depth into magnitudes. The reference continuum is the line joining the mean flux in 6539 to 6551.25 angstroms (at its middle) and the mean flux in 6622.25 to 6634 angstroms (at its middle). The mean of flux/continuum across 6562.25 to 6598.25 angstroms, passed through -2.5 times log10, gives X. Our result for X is 0.04 mag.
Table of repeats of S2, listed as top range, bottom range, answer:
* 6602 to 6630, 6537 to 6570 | 1.09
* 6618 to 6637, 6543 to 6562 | 1.10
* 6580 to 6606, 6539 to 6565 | 1.02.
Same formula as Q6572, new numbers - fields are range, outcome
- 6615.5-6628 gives 5.32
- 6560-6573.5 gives 4.28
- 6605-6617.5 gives 4.67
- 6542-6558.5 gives 4.67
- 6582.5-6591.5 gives 5.17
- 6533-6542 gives 4.63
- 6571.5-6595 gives 4.74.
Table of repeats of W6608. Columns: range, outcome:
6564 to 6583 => 4.44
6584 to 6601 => 4.58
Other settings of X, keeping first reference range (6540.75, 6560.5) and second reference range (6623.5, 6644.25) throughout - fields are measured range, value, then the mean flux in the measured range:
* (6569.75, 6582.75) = 0.010 mag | 4.54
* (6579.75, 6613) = -0.047 mag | 4.74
